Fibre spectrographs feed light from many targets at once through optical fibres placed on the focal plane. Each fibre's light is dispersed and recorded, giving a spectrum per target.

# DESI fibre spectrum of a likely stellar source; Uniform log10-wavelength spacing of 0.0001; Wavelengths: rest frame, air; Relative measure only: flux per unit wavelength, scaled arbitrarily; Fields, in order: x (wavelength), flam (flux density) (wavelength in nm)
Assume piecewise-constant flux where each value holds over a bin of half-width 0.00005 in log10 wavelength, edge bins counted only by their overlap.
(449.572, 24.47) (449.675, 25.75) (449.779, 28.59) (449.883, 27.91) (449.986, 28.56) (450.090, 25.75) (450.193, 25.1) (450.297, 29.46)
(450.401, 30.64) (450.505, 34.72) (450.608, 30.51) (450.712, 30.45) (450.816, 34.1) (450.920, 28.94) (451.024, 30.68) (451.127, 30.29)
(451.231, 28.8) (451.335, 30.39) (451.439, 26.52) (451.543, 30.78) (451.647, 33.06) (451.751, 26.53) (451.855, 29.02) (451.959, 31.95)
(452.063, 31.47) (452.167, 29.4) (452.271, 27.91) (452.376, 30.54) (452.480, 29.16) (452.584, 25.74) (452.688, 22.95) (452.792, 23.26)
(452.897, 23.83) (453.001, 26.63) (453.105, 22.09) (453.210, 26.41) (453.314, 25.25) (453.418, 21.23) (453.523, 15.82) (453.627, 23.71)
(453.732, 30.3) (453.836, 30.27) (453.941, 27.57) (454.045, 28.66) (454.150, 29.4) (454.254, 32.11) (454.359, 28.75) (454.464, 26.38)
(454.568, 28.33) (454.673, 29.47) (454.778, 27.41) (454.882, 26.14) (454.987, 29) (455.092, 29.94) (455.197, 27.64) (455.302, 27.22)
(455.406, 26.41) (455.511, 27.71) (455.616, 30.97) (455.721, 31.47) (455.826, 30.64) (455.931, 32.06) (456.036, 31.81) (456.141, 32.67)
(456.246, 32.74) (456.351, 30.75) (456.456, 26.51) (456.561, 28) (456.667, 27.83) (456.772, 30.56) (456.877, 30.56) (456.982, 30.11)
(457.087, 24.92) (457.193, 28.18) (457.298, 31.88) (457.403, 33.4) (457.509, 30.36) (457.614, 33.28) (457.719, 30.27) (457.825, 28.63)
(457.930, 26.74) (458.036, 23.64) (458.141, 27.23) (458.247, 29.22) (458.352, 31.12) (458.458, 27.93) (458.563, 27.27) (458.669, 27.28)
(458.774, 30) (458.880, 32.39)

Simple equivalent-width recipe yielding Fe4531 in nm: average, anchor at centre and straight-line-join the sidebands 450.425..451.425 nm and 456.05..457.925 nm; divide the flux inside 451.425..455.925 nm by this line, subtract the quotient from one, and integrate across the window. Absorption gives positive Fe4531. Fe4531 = 0.40 nm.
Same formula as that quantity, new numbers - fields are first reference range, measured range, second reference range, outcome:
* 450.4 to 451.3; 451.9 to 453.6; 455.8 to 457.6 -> 0.27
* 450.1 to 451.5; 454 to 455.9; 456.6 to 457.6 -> 0.07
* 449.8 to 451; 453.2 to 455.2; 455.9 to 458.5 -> 0.16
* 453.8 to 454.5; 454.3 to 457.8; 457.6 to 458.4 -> -0.09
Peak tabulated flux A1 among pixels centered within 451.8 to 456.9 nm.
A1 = 32.74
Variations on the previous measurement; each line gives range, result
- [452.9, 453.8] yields 30.3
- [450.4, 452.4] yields 34.72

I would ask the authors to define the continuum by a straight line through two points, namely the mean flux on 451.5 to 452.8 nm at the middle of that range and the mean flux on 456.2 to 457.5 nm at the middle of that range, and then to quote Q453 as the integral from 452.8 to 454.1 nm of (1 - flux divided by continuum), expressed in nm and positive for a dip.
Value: 0.18 nm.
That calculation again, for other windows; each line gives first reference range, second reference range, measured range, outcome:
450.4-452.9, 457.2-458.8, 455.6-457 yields -0.06 nm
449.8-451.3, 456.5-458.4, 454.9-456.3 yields -0.03 nm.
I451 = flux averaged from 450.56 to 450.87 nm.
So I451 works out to 31.6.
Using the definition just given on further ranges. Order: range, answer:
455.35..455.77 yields 29.1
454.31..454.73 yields 28.2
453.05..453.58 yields 22.2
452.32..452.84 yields 26.4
